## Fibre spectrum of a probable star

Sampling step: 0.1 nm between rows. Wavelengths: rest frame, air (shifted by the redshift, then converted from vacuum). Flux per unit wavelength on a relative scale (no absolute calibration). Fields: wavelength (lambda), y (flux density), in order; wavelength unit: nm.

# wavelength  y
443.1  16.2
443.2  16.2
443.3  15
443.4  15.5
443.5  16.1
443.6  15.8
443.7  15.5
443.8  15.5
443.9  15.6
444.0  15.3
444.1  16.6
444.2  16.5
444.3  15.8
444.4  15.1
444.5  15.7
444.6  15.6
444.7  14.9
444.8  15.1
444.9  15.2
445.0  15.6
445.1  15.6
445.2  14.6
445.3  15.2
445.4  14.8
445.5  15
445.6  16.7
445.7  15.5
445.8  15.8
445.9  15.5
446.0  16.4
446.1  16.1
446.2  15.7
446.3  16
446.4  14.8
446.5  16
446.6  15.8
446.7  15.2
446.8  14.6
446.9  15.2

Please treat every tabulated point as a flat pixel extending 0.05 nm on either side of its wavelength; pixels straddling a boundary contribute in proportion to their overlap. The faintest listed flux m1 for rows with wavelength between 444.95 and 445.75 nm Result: 14.6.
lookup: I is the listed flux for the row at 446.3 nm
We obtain 16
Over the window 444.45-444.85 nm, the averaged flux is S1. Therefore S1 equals 15.3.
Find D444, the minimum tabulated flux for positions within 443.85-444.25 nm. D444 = 15.3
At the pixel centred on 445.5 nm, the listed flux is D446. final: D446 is 15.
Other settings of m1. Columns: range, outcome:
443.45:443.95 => 15.5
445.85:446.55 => 14.8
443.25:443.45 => 15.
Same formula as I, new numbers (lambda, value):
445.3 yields 15.2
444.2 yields 16.5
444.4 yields 15.1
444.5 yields 15.7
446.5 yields 16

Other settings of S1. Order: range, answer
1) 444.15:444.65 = 15.7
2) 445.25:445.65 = 15.4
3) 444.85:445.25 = 15.2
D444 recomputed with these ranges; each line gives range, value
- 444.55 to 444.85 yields 14.9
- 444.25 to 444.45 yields 15.1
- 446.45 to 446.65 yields 15.8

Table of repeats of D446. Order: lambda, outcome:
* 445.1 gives 15.6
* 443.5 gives 16.1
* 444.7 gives 14.9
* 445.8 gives 15.8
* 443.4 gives 15.5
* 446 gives 16.4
